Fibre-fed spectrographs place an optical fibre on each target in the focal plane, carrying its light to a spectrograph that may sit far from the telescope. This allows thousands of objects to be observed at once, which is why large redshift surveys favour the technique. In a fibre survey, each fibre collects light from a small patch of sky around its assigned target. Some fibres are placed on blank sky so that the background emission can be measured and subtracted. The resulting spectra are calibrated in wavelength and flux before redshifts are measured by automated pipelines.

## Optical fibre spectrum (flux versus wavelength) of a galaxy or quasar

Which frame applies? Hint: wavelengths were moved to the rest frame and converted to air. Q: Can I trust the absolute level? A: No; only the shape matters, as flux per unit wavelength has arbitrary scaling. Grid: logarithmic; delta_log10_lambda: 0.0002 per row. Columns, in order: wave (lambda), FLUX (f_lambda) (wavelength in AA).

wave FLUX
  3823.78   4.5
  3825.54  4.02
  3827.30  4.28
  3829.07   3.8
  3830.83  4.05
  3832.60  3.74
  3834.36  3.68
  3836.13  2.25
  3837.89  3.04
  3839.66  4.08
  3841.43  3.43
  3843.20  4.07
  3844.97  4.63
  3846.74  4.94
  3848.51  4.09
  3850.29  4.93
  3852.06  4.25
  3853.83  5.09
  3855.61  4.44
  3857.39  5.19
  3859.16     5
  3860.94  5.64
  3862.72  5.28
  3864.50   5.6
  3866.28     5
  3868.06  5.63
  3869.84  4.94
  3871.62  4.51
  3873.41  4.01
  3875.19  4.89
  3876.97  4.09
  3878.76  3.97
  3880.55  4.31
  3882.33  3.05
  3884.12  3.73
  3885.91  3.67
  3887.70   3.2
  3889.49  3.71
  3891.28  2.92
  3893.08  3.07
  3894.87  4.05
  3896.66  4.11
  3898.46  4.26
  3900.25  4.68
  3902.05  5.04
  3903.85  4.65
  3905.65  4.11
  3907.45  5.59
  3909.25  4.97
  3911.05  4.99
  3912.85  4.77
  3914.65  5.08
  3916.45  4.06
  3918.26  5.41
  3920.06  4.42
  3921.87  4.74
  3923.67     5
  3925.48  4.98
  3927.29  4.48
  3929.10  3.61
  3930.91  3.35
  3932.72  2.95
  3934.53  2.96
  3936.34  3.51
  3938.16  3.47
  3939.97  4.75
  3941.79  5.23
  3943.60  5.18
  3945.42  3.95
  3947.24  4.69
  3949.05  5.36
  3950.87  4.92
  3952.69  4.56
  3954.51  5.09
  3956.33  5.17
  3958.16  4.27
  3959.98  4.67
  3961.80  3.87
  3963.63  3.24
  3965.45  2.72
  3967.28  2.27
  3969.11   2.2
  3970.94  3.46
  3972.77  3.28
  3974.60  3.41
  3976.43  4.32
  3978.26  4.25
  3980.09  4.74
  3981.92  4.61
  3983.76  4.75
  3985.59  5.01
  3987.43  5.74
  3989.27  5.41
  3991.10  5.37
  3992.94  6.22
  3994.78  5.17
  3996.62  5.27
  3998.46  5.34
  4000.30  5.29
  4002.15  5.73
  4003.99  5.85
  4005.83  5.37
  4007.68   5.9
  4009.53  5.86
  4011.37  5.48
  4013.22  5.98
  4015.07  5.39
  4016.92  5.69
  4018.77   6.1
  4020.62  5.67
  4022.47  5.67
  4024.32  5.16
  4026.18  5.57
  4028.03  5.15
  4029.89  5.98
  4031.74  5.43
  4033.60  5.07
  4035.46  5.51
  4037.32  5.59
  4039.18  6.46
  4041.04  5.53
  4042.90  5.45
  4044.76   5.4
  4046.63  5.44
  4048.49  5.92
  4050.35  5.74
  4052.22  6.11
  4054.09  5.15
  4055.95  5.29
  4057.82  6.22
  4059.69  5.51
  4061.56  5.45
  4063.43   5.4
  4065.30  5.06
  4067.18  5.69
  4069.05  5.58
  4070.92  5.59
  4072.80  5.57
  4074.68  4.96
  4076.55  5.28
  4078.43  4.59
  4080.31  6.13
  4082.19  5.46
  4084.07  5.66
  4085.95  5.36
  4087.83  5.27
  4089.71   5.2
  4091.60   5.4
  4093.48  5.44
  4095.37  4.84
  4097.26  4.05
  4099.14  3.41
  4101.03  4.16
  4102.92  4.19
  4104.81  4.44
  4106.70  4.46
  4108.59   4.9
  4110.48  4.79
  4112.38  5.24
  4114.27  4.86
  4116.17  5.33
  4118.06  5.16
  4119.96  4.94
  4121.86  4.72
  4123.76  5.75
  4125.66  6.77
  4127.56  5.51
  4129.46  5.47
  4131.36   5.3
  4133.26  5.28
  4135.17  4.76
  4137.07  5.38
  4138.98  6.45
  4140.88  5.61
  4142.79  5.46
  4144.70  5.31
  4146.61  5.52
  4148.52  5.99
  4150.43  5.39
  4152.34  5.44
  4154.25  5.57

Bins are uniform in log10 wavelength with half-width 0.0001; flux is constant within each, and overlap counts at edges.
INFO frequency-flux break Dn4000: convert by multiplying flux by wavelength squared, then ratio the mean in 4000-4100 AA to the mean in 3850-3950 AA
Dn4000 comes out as 1.3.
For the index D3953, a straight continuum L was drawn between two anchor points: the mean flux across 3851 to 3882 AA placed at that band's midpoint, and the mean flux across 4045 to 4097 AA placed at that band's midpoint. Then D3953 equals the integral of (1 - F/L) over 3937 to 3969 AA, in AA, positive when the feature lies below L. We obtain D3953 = 5.05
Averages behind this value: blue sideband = 4.78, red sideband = 5.44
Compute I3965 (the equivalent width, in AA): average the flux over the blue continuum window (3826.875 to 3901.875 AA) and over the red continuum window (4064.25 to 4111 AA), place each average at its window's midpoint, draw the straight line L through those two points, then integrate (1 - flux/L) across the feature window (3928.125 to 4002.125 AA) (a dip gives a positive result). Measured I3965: 3.8 AA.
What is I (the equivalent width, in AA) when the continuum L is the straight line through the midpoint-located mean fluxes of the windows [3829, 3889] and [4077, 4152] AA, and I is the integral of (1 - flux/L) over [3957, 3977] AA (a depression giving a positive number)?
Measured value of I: 5.3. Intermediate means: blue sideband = 4.3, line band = 3.43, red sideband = 5.18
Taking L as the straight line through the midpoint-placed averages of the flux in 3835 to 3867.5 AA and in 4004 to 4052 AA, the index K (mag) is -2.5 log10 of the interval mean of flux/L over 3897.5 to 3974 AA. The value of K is 0.175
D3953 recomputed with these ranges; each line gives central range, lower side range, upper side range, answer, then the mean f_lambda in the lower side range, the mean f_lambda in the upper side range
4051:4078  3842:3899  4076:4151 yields -2.5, 4.38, 5.18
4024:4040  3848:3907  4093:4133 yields -2.7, 4.41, 4.94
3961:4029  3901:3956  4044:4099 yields 0.8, 4.54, 5.38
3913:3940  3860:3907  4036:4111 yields 2.1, 4.32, 5.26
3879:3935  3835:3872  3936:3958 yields 5.2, 4.57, 4.67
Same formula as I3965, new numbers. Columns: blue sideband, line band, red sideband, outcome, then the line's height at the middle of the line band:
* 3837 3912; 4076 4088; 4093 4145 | -1.1 AA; 4.97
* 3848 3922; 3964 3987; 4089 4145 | 4.6 AA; 4.73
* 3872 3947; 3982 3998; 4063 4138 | -2.5 AA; 4.61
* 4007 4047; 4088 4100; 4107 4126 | 1.2 AA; 5.28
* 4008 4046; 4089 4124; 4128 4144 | 4.6 AA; 5.5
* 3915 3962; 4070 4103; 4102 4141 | 0.0 AA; 5.05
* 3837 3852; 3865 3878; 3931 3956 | -1.7 AA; 4.21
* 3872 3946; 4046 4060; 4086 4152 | -2.4 AA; 4.86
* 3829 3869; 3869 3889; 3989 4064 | 2.6 AA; 4.64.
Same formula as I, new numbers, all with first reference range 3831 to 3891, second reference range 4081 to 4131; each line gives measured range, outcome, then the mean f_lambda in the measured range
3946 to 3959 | -0.8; 4.85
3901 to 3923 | -1.9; 4.82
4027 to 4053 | -4.2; 5.62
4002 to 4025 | -4.5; 5.69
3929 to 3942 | 2.5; 3.66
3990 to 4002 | -1.9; 5.46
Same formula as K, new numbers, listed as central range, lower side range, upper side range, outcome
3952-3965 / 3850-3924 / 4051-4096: 0.122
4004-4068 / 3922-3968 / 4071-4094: -0.132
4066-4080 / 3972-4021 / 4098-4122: -0.108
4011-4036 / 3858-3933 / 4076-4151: -0.144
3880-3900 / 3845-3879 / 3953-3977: 0.226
